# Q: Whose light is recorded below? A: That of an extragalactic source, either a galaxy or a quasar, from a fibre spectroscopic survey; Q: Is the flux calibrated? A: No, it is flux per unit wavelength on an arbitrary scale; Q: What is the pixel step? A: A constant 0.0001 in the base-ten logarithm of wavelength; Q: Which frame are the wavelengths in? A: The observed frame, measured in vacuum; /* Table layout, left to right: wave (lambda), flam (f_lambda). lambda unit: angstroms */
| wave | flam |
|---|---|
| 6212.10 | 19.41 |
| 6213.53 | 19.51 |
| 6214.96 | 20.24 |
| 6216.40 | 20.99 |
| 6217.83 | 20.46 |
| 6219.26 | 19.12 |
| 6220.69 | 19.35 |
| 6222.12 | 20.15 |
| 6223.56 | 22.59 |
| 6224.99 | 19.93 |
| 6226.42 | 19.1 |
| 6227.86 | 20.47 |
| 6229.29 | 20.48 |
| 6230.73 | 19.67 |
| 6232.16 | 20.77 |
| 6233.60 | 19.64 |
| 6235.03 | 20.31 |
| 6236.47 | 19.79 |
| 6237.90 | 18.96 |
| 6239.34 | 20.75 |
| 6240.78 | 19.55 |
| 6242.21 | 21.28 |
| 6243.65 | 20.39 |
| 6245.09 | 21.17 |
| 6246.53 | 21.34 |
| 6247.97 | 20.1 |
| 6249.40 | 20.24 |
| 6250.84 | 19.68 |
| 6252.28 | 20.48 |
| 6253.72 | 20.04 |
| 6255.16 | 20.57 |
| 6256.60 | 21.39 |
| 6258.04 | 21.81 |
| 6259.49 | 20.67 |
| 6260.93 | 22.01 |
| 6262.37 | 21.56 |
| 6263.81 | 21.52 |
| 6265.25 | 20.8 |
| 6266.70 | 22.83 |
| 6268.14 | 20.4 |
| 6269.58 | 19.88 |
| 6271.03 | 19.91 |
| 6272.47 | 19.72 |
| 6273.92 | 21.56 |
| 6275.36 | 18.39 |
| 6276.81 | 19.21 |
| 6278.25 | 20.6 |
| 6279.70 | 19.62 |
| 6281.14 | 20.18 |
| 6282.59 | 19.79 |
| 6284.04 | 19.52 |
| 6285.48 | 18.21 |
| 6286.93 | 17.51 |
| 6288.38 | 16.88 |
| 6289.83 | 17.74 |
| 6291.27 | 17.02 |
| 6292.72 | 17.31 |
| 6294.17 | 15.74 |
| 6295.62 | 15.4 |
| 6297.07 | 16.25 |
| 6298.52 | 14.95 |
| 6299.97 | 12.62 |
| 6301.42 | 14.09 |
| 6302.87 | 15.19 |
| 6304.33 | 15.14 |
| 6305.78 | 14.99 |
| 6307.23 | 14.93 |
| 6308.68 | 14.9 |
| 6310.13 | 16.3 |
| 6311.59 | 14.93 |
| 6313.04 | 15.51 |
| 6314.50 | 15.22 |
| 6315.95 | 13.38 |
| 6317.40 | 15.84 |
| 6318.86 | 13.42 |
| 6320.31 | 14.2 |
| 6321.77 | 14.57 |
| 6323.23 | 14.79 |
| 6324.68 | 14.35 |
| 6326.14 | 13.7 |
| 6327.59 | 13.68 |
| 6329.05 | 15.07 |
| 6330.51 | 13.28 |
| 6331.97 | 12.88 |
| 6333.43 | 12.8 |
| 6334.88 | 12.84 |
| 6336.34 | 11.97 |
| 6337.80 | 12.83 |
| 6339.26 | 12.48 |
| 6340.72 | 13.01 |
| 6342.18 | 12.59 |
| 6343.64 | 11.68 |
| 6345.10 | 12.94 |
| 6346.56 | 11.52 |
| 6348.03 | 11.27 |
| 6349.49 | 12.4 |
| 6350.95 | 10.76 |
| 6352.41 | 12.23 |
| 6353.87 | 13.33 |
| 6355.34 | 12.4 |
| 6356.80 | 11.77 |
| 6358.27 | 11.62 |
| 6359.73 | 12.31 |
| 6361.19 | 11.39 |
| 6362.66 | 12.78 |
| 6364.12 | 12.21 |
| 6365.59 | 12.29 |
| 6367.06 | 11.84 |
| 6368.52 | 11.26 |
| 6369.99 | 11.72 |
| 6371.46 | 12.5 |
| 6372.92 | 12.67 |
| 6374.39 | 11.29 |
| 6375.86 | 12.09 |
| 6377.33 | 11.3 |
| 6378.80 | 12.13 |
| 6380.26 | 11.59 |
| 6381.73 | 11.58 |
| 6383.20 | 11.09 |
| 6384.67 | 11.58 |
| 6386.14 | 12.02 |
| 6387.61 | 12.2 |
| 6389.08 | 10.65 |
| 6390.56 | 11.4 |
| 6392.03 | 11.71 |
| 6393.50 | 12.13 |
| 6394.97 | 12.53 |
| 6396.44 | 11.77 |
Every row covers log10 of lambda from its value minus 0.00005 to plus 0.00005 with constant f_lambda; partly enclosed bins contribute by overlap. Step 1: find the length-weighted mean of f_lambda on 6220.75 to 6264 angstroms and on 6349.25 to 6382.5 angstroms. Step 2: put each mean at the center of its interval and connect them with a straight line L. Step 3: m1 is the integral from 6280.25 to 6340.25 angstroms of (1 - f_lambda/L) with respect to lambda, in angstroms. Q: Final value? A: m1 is 2.6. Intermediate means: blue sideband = 20.5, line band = 15.2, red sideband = 12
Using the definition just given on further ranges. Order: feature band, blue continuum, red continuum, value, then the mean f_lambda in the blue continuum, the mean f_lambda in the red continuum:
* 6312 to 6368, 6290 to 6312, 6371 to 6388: 2.7 angstroms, 15.4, 11.8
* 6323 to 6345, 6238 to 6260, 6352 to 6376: 1.8 angstroms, 20.6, 12.1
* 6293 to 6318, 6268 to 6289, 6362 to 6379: 3.1 angstroms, 19.4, 12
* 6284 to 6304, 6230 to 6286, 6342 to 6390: 1.6 angstroms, 20.4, 11.9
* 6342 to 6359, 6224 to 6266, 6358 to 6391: 1.8 angstroms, 20.5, 11.8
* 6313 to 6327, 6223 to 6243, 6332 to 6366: -0.2 angstroms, 20.2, 12.2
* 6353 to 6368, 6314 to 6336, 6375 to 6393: 0.4 angstroms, 14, 11.6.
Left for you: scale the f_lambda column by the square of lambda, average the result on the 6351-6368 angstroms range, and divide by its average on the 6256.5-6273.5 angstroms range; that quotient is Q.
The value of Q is 0.59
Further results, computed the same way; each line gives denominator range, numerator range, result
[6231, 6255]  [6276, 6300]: 0.89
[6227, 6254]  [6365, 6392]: 0.60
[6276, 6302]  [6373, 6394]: 0.69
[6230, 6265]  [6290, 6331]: 0.74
